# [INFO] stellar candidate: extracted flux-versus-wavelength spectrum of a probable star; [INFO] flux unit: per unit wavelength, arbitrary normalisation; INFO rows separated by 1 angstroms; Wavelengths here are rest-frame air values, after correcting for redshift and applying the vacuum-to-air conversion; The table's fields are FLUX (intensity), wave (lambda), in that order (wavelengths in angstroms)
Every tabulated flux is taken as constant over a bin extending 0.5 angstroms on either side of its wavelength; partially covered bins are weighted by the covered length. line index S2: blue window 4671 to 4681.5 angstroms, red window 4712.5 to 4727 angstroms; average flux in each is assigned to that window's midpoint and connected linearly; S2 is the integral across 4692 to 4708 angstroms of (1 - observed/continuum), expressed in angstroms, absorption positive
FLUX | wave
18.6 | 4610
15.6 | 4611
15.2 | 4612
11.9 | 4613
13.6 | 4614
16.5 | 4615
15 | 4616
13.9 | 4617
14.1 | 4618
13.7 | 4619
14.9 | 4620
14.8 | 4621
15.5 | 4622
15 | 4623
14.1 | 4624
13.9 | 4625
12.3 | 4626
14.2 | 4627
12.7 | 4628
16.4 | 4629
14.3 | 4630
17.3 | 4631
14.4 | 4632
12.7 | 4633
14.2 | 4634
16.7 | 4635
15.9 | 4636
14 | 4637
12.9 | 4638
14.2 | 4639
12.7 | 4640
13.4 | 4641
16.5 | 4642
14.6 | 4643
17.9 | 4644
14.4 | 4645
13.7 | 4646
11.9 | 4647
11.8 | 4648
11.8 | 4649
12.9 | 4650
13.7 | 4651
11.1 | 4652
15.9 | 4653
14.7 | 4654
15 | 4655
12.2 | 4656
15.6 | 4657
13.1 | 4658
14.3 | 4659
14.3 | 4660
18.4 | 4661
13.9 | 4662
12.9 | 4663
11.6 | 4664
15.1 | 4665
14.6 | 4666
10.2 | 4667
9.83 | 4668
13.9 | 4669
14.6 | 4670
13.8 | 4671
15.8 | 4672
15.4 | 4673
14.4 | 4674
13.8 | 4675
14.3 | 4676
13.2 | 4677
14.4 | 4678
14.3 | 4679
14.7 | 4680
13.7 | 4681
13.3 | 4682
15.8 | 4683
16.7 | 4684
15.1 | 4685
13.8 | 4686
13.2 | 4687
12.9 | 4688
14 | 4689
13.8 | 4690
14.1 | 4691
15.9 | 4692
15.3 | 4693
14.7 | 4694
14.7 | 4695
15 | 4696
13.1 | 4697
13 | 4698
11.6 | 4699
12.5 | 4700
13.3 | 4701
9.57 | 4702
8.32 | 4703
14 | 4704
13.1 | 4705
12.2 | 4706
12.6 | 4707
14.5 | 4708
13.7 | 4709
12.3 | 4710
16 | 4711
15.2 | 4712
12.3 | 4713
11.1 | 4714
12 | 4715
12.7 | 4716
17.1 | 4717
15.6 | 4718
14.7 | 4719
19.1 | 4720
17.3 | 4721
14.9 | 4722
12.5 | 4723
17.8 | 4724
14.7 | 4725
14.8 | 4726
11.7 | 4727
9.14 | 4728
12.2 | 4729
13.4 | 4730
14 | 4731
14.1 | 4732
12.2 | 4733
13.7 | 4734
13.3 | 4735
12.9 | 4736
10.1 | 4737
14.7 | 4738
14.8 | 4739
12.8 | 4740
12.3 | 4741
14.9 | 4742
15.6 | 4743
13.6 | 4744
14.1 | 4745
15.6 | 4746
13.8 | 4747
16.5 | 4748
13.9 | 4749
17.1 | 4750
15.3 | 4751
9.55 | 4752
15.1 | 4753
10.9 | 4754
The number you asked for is 1.7 angstroms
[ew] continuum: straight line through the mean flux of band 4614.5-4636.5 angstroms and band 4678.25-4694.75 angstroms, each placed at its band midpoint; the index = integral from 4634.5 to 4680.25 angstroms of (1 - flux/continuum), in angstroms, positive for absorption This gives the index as 1.73 angstroms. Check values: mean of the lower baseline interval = 14.7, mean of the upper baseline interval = 14.5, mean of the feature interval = 14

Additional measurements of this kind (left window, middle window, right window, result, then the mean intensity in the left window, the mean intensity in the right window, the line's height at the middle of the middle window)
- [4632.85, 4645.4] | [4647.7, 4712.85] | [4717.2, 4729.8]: 3.99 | 14.7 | 14.6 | 14.6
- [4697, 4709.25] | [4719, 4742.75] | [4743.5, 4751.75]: 0.05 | 12.4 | 14.8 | 13.9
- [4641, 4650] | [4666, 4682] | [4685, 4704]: -0.20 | 14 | 13.3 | 13.6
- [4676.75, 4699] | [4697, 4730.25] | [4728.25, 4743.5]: 0.65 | 14.3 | 13.3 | 13.8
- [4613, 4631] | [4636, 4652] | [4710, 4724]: 0.81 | 14.4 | 14.7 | 14.5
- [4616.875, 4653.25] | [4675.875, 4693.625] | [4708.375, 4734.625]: -0.37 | 14.2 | 14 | 14.1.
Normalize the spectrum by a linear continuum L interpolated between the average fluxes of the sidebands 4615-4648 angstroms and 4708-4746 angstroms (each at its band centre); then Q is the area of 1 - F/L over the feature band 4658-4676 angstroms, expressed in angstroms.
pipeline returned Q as 0.4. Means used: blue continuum 14.4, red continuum 13.9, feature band 13.9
